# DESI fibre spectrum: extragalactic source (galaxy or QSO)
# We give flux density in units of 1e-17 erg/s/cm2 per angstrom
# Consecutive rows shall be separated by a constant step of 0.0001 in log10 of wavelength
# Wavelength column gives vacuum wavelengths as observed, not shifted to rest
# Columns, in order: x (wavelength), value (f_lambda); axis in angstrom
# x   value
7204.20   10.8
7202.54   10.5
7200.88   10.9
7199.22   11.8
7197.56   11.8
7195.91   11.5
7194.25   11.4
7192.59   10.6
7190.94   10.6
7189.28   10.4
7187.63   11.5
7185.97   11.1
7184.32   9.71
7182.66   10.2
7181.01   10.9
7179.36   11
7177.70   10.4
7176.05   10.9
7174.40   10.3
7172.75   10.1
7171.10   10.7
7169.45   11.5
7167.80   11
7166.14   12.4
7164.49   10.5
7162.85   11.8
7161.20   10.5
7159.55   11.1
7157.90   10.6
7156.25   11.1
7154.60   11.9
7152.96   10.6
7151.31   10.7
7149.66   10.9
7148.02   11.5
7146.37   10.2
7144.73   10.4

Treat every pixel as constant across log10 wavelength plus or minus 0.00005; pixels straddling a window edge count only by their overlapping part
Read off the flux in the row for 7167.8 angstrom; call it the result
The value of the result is 11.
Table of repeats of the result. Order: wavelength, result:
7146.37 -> 10.2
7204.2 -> 10.8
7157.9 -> 10.6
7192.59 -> 10.6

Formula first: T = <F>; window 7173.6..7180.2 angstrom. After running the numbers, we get 10.7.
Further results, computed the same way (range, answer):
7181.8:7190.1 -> 10.6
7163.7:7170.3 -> 11.3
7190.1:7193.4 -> 10.6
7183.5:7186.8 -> 10.4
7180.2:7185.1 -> 10.3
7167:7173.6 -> 10.8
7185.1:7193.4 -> 10.8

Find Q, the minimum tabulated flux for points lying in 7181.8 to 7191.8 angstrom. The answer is 9.71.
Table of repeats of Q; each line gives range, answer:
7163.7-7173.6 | 10.1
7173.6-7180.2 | 10.3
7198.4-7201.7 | 10.9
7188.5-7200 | 10.4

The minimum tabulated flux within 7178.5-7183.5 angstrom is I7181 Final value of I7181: 10.2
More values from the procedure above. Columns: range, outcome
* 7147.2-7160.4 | 10.6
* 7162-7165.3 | 10.5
